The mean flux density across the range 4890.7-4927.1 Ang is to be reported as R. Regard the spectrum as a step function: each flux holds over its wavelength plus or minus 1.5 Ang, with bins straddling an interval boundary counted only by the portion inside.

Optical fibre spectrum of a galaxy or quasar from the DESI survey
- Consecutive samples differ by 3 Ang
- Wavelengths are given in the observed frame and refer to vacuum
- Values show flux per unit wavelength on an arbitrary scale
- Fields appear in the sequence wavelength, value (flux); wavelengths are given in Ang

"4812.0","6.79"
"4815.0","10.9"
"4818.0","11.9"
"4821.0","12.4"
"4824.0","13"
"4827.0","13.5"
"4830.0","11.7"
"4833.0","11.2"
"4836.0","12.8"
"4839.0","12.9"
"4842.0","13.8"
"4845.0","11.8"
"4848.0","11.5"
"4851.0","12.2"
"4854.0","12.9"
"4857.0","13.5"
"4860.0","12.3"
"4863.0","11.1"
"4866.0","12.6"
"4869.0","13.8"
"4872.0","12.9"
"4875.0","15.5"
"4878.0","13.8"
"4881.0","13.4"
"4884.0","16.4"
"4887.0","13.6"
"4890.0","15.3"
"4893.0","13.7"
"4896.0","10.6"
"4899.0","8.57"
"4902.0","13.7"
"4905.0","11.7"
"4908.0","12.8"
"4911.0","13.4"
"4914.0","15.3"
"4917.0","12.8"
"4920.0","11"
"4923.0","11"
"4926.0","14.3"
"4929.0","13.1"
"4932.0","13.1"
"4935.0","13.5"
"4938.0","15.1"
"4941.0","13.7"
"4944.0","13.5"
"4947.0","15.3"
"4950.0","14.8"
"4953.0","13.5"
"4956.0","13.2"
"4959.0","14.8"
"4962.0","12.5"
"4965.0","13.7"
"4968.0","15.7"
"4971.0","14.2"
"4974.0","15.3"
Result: 12.4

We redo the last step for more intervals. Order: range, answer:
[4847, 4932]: 13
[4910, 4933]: 13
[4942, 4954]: 14.3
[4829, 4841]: 12.2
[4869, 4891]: 14.4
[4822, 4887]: 13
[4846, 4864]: 12.3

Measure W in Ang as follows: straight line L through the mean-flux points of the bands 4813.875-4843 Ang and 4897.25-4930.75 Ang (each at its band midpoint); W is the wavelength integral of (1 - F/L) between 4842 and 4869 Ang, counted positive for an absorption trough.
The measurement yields 0.1 Ang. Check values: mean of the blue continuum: 12.4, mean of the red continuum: 12.5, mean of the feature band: 12.4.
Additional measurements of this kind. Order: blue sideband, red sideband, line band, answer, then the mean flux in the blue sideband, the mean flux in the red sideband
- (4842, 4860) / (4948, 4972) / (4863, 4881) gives -0.9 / 12.5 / 14.1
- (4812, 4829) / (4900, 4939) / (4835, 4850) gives -0.5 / 11.8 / 13.1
